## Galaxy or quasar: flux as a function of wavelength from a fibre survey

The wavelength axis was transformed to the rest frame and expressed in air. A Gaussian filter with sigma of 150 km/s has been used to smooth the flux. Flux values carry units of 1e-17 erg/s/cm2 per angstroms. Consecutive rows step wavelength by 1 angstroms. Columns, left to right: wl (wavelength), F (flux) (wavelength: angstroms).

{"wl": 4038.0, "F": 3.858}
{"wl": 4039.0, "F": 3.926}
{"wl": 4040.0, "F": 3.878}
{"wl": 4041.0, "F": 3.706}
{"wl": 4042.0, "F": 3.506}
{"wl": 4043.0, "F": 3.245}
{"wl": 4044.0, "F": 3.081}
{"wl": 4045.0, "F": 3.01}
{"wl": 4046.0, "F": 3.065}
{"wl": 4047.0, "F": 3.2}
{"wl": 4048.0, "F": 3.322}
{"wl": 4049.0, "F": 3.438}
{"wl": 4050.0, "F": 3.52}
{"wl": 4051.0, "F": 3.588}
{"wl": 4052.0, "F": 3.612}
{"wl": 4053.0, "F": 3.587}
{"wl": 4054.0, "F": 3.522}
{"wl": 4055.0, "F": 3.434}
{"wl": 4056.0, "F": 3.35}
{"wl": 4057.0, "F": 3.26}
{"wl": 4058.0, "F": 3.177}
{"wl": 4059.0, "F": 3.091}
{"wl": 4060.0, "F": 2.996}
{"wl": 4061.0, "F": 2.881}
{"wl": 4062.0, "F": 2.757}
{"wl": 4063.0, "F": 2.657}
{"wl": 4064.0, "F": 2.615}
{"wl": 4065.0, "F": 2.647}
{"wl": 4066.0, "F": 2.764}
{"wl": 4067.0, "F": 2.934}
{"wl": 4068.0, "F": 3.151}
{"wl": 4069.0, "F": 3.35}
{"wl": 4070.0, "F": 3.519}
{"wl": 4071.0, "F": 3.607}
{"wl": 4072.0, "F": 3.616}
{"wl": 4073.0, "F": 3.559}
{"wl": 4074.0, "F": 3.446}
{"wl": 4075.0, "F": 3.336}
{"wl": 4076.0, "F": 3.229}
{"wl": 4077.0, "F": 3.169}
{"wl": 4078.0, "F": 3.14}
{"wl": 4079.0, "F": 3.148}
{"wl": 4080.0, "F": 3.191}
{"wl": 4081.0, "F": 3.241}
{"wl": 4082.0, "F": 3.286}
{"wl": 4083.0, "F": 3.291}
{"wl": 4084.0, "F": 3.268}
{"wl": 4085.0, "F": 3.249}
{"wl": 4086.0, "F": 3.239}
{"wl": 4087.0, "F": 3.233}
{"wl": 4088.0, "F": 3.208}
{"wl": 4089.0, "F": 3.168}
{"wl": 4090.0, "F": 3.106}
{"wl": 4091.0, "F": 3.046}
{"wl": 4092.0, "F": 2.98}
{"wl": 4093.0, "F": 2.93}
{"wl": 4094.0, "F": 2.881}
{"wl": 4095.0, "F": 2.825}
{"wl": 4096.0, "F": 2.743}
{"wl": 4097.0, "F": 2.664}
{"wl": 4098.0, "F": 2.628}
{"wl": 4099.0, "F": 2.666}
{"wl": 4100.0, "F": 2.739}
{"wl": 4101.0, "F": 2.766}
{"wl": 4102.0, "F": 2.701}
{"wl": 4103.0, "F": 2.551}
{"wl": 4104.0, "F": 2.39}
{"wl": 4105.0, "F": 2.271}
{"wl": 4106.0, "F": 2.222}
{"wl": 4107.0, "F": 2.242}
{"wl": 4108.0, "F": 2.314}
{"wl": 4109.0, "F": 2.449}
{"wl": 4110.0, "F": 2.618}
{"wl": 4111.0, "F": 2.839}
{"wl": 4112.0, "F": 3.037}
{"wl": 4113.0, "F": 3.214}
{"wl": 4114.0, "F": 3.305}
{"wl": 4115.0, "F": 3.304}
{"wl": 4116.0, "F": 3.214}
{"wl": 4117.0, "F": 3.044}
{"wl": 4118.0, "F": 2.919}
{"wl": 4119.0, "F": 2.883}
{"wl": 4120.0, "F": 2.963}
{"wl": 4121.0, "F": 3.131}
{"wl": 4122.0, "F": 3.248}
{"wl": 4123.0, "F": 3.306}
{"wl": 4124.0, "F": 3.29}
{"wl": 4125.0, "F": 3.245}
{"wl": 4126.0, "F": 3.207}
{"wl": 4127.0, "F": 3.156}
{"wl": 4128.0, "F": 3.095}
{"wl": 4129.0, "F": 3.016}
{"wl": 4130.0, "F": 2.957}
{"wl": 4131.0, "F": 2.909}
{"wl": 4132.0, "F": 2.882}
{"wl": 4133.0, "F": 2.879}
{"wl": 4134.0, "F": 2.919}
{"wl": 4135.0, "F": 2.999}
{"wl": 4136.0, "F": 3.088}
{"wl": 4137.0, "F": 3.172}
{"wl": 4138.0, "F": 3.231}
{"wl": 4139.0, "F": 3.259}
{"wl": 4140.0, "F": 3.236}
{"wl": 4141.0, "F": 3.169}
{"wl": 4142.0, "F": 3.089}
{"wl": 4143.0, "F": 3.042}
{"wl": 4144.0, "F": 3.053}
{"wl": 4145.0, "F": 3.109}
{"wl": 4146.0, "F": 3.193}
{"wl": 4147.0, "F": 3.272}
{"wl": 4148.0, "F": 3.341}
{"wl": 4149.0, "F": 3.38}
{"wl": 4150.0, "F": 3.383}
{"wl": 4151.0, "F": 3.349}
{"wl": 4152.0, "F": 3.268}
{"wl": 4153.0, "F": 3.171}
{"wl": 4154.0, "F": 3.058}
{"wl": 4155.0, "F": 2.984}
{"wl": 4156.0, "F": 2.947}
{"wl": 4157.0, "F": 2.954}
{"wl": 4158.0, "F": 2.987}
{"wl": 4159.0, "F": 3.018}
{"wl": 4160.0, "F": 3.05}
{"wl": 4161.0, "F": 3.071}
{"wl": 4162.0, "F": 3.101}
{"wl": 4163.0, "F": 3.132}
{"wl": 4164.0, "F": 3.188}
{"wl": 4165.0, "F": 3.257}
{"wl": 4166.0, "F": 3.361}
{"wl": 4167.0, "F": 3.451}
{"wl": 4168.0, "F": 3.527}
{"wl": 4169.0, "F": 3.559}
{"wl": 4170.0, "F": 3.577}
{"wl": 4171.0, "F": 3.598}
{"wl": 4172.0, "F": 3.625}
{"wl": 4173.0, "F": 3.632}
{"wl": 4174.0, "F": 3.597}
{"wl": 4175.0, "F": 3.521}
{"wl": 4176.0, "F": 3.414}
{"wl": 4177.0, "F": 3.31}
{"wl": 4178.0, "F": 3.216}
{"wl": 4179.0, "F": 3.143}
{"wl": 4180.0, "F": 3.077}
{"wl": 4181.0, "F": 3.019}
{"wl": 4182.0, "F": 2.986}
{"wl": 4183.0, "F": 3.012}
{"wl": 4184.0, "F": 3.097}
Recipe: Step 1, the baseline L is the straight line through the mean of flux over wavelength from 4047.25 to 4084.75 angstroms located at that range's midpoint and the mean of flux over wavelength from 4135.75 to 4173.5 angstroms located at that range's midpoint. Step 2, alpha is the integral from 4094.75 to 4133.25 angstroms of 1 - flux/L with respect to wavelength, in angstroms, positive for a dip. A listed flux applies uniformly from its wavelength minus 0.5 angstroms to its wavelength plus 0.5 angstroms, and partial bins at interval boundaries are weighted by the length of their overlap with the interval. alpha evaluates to 4.4 angstroms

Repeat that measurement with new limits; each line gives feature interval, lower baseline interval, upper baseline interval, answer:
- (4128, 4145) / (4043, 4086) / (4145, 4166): 0.61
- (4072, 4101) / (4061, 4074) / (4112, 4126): 0.24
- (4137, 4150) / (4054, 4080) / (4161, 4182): 0.37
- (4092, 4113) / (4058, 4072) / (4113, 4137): 2.87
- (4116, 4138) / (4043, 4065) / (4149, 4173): 1.11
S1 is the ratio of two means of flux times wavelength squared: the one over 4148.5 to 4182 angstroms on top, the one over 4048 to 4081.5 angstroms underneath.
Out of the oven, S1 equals 1.06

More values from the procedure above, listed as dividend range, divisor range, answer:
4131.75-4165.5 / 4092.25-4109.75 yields 1.23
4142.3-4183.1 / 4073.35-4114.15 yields 1.15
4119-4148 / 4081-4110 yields 1.12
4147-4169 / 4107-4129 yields 1.08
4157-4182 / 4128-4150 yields 1.08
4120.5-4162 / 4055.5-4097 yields 1.03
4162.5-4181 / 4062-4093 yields 1.12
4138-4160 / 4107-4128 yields 1.06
